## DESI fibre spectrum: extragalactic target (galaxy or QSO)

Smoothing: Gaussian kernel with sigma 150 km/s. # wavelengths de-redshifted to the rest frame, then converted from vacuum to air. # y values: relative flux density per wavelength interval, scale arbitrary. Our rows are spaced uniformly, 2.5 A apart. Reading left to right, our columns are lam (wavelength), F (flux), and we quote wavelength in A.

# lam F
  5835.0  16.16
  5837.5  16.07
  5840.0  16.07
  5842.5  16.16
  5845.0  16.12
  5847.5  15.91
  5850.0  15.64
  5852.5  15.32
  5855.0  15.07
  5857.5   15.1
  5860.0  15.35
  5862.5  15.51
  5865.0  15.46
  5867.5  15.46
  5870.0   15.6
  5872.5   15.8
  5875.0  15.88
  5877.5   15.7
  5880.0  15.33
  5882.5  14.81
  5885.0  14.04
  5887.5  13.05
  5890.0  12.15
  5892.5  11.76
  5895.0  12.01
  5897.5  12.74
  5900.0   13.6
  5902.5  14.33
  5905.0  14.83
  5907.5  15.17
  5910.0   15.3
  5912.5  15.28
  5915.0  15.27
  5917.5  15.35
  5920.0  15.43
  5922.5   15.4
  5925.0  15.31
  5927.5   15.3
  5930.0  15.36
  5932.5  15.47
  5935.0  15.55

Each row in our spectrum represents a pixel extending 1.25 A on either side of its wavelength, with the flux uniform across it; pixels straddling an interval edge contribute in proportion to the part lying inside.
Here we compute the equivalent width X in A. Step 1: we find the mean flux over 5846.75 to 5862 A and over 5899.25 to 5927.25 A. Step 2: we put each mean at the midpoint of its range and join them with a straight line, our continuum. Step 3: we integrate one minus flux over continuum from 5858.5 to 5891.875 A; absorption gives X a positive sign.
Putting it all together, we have 0.9 A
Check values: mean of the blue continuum 15.4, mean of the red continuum 15.1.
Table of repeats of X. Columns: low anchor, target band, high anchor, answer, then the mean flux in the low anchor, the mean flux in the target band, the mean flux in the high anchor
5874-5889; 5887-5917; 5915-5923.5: 2.5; 14.7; 13.8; 15.4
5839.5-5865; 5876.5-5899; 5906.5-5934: 2.9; 15.6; 13.5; 15.3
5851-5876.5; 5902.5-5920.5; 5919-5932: 0.3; 15.5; 15.2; 15.4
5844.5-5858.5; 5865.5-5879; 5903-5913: -0.3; 15.5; 15.7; 15.1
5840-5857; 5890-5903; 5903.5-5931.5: 2.2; 15.7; 12.7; 15.3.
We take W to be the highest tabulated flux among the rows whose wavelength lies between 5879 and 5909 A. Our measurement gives 15.33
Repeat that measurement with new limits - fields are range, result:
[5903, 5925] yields 15.43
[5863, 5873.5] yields 15.8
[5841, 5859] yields 16.16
